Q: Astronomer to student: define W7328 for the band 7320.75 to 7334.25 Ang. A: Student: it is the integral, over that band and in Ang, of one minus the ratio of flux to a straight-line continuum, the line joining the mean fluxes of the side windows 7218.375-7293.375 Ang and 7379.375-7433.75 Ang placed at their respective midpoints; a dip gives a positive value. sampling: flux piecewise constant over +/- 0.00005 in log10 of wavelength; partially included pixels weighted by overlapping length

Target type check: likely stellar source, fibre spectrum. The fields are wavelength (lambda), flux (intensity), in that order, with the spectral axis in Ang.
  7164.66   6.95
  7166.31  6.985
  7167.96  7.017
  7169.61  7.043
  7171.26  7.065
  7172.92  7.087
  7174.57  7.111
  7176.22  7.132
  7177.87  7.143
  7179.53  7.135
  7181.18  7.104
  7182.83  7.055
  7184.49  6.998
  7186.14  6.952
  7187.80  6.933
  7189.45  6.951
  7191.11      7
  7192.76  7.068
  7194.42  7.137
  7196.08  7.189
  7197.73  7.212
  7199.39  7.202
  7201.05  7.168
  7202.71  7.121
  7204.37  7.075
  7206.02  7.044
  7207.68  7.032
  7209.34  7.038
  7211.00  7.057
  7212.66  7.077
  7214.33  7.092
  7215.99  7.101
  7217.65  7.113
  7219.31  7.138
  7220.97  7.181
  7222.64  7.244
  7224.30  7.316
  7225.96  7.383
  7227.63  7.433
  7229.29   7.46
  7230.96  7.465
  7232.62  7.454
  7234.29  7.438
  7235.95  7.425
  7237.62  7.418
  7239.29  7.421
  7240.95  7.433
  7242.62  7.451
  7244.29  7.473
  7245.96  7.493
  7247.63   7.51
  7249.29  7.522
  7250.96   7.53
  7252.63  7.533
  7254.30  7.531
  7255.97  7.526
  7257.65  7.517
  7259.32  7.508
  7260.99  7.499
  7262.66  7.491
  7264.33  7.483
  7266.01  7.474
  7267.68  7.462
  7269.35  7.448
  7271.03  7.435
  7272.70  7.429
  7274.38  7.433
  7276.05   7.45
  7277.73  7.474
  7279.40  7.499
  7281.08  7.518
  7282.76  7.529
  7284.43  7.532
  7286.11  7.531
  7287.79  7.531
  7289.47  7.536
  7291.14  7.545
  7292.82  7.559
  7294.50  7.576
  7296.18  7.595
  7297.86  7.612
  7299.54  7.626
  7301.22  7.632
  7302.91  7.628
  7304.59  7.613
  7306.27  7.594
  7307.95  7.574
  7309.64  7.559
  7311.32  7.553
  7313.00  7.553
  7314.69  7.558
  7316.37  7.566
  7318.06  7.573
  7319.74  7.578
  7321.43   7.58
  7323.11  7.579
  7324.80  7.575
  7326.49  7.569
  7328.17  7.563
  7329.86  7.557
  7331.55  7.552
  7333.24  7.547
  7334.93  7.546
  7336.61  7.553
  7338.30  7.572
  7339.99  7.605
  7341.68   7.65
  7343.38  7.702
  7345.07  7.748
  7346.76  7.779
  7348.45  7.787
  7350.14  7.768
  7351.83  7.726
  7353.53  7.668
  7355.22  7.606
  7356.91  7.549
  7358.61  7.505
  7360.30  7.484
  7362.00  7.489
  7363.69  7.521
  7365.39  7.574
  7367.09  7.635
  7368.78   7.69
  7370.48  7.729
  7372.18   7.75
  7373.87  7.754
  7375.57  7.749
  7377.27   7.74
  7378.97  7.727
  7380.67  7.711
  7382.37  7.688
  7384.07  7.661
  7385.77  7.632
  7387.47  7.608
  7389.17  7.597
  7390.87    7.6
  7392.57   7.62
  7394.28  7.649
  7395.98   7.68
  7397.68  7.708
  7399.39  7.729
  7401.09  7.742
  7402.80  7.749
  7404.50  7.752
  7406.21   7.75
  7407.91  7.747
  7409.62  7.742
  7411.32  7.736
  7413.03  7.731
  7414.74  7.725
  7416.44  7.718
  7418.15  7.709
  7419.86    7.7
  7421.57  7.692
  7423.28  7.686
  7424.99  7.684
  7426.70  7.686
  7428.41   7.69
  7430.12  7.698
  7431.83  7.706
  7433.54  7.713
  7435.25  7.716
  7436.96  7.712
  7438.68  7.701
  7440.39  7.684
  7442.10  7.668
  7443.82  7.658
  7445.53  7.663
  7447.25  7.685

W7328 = 0.0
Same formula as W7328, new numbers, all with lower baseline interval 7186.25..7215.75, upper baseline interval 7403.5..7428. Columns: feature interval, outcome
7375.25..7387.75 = -0.1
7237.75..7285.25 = -1.5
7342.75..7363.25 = -0.3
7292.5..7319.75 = -0.7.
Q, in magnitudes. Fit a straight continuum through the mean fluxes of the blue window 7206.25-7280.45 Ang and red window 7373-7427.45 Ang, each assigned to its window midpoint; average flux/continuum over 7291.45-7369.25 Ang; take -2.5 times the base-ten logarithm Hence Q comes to -0.01 mag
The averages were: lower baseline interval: 7.38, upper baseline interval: 7.7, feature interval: 7.6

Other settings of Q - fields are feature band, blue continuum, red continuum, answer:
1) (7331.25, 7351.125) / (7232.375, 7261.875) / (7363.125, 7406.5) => -0.01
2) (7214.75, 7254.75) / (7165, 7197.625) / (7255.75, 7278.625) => -0.01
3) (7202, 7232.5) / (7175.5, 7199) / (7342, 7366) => 0.00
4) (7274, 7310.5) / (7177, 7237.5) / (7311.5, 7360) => -0.01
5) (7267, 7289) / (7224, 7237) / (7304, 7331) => 0.00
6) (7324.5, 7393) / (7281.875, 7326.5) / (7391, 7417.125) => 0.00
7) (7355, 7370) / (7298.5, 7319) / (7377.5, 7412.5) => 0.01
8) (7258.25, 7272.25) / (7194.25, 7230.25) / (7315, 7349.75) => -0.02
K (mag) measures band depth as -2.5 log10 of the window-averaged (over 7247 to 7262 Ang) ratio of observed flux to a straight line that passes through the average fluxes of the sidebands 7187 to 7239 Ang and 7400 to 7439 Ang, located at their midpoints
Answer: -0.03 mag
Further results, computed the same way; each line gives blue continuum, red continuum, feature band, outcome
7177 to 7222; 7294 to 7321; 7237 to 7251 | -0.027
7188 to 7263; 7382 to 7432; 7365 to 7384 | -0.012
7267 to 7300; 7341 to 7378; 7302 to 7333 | 0.002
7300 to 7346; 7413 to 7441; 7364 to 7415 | -0.005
